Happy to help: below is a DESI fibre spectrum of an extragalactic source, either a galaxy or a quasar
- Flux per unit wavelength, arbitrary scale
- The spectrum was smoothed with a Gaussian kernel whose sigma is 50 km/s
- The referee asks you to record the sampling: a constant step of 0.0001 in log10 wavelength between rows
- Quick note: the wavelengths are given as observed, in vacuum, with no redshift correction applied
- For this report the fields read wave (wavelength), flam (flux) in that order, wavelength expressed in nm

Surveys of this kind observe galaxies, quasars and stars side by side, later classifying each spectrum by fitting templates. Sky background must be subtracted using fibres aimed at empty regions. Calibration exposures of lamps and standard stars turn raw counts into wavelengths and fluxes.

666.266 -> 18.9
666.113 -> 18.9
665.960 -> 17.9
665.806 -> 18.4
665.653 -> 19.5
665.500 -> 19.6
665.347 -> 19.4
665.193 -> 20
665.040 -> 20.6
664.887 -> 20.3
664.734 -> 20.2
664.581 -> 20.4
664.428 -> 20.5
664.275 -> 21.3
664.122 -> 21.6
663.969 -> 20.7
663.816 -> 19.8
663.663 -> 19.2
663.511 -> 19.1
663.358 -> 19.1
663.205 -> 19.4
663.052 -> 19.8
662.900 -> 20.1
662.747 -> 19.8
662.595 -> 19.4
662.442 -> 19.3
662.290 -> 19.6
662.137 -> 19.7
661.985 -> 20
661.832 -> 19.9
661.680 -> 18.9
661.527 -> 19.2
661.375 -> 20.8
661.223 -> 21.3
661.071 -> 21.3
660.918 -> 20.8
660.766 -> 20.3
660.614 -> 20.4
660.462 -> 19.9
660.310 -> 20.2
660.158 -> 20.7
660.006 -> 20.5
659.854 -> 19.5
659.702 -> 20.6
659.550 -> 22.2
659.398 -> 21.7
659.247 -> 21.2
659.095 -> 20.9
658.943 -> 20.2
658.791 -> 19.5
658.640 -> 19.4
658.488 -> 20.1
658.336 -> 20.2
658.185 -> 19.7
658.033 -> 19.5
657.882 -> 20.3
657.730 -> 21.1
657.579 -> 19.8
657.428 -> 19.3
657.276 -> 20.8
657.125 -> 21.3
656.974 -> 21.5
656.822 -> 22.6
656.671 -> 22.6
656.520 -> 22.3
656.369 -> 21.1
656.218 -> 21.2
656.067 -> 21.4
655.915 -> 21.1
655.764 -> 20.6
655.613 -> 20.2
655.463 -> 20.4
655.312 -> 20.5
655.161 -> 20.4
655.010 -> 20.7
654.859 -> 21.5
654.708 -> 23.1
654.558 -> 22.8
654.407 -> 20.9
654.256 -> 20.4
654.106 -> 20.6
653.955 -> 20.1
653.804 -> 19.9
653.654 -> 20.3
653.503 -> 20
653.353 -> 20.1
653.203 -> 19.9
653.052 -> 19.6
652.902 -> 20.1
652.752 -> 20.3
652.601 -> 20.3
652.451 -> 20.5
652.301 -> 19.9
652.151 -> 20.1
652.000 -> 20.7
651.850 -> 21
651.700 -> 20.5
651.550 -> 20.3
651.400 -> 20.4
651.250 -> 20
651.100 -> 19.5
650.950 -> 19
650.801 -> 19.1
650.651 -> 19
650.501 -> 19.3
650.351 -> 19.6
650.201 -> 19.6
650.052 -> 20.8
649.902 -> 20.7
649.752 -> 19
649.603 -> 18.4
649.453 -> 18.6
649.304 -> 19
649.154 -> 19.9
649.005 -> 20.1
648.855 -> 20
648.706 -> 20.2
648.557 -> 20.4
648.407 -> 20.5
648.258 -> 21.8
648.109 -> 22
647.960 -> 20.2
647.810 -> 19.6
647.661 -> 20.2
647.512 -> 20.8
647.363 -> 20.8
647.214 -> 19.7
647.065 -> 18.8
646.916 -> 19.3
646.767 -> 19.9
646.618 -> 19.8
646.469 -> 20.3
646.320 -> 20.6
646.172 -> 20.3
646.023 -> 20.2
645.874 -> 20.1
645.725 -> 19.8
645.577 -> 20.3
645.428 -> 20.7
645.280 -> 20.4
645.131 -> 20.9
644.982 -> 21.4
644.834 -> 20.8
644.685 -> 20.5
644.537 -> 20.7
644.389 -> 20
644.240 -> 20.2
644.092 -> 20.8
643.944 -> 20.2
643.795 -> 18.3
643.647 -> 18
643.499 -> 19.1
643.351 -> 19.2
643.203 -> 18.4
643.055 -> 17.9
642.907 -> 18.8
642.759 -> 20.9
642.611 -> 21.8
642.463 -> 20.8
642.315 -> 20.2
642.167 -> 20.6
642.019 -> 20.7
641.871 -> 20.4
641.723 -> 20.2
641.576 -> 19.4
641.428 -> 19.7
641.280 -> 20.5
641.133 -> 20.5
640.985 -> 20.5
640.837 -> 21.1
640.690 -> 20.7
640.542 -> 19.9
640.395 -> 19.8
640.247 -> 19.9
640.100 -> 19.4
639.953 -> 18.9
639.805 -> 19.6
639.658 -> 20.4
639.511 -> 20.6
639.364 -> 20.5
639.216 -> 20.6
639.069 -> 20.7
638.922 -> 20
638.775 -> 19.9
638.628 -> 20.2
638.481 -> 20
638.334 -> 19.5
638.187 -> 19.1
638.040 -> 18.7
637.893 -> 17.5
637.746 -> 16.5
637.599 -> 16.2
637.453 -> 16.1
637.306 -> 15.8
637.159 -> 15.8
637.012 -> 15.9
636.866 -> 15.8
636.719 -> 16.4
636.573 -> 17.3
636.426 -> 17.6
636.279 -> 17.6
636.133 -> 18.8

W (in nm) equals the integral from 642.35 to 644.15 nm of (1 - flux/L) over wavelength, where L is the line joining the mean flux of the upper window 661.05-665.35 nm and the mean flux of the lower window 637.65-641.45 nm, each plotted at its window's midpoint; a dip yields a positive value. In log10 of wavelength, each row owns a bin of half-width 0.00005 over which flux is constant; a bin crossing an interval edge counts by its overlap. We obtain 0.03 nm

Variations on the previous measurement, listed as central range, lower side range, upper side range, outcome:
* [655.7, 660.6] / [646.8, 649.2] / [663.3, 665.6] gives -0.13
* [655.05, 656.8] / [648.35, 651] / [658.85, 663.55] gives -0.10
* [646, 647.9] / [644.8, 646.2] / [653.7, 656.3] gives 0.05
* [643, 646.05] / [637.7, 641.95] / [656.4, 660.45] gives 0.02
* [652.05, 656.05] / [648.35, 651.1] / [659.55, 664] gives -0.16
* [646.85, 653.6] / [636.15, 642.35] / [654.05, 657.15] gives 0.19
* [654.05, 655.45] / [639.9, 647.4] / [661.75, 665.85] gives -0.09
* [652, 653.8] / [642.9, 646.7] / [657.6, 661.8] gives 0.01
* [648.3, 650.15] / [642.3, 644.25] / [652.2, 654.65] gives 0.02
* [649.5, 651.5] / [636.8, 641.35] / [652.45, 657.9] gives 0.07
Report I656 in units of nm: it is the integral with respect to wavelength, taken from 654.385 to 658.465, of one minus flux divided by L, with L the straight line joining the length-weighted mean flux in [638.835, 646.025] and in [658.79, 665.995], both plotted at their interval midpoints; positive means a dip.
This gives -0.18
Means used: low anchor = 20.1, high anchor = 20.1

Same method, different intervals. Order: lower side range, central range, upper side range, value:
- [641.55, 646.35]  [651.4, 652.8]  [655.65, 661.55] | 0.00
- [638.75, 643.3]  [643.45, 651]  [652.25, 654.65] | 0.09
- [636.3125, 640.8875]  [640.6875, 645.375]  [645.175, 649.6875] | -0.17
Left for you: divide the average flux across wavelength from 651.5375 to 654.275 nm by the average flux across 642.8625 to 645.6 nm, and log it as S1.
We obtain 1.02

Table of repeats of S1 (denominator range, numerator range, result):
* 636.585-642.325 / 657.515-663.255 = 1.05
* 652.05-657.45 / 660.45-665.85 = 0.96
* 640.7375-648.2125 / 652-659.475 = 1.03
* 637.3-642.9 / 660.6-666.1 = 1.01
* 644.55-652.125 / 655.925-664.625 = 1.02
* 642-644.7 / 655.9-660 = 1.05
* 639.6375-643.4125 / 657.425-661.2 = 1.02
